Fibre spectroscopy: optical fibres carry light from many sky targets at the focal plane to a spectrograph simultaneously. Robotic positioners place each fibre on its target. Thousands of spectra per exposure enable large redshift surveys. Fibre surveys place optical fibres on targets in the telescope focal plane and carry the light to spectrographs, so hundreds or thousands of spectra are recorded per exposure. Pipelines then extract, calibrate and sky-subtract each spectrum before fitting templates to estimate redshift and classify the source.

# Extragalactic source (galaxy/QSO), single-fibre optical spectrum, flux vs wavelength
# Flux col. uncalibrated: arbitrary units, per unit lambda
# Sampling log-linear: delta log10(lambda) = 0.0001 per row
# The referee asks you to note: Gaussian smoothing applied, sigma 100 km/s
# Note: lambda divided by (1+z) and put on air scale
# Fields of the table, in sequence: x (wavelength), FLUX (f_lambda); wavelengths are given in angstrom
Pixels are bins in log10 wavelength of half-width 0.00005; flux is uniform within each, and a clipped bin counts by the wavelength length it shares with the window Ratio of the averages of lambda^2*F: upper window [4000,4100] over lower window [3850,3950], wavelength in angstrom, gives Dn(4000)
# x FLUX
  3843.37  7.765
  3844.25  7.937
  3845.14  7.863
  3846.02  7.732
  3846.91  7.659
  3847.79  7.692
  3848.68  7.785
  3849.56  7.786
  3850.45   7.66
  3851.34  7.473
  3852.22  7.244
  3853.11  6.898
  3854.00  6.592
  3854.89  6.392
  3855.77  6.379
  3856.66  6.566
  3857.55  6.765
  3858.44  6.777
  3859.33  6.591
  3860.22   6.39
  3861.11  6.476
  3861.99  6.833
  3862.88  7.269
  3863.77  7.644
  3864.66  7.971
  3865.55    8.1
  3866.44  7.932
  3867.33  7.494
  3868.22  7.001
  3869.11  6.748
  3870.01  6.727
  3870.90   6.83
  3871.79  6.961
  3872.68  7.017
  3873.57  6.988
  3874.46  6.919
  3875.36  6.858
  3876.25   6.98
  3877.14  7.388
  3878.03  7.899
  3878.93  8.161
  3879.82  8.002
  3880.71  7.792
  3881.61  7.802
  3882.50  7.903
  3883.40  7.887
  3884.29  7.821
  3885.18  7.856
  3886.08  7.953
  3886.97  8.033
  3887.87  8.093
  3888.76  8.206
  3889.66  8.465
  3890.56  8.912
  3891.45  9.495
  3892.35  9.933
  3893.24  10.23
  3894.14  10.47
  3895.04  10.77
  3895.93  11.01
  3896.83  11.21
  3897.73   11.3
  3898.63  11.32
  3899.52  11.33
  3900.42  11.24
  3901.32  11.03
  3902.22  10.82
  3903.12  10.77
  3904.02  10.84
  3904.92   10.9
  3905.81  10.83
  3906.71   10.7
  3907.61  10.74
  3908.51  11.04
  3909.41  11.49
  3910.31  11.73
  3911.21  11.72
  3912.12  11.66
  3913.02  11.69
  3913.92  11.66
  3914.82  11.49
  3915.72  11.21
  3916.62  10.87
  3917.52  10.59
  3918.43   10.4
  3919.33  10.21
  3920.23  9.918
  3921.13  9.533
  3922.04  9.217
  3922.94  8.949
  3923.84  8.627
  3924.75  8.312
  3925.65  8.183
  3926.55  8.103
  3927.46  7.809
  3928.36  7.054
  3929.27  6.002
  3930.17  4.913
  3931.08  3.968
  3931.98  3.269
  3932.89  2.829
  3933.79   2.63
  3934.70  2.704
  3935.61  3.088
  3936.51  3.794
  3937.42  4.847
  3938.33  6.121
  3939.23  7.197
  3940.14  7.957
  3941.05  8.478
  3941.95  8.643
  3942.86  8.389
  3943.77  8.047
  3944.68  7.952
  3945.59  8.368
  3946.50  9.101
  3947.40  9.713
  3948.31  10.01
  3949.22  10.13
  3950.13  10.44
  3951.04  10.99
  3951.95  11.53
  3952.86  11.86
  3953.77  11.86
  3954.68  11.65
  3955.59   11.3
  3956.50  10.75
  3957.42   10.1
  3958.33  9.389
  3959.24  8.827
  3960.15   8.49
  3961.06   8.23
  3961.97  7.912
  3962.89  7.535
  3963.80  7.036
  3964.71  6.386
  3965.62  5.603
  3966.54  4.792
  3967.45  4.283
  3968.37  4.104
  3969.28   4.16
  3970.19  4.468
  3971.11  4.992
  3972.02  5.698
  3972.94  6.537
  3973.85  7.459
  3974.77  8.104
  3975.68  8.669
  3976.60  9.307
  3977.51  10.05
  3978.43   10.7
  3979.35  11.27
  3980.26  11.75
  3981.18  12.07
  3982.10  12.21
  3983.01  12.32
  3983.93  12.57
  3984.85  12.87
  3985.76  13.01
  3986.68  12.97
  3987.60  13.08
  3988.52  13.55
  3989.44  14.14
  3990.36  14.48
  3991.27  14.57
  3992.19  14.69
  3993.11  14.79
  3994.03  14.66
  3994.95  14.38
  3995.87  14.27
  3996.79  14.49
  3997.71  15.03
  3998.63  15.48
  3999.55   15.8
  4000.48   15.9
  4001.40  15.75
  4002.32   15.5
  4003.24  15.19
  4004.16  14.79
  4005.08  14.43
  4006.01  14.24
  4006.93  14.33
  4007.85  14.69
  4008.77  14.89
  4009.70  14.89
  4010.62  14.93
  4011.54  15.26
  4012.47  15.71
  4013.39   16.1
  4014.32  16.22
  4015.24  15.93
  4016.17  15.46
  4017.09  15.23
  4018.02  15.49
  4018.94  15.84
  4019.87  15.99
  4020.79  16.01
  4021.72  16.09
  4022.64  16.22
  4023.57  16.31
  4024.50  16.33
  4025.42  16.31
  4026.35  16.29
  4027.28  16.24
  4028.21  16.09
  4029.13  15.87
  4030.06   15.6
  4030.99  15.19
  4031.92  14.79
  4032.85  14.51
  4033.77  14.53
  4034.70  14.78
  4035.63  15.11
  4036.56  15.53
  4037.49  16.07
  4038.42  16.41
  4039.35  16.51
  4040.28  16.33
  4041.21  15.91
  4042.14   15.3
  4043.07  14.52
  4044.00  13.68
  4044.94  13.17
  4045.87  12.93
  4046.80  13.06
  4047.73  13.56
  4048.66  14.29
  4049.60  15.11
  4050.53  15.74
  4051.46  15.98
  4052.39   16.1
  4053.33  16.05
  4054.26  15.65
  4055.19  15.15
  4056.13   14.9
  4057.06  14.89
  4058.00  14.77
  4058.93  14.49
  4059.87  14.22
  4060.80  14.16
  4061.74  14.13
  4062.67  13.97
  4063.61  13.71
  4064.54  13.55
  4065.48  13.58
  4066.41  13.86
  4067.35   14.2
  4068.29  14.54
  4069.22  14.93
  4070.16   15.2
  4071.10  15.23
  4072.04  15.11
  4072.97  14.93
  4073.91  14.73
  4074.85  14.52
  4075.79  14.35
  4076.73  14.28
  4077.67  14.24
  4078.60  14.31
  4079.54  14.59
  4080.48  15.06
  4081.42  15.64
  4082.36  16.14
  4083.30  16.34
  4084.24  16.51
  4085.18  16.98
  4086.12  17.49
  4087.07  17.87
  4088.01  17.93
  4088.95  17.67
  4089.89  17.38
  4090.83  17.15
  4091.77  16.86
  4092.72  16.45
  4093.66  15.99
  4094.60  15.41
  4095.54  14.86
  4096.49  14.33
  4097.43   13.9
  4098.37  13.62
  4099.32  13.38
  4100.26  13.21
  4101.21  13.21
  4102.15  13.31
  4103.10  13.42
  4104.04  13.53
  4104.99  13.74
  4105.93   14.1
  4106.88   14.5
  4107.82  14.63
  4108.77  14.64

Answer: 2.0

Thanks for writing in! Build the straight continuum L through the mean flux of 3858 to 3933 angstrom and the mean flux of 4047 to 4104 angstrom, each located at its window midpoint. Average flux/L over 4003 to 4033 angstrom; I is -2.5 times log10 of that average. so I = -0.19 mag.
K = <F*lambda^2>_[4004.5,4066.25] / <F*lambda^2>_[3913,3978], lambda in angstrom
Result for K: 2.0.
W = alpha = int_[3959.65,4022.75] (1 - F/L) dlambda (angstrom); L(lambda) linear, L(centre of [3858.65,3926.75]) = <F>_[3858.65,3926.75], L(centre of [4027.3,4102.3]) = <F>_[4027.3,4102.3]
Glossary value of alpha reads 2.25 angstrom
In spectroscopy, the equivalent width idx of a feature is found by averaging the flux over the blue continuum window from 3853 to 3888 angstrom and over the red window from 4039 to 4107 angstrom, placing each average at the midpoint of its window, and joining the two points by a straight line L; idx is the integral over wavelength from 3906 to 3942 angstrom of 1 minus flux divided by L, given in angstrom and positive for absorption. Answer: 3.6 angstrom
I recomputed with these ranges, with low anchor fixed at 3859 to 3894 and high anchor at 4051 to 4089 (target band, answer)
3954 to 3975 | 0.44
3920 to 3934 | 0.37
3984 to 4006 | -0.18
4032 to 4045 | -0.10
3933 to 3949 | 0.44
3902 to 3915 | -0.24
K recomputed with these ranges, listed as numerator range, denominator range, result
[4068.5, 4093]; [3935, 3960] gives 1.91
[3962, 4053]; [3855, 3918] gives 1.59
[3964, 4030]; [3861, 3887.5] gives 1.85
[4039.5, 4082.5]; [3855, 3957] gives 1.84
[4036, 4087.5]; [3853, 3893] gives 2.20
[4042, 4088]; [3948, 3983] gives 1.79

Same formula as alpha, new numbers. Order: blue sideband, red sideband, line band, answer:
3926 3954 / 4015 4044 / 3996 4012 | -2.1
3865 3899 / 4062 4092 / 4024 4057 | -2.8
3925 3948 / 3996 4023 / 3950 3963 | -2.0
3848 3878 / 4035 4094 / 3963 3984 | 6.7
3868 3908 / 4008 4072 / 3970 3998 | 2.8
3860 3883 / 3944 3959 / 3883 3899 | -2.6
